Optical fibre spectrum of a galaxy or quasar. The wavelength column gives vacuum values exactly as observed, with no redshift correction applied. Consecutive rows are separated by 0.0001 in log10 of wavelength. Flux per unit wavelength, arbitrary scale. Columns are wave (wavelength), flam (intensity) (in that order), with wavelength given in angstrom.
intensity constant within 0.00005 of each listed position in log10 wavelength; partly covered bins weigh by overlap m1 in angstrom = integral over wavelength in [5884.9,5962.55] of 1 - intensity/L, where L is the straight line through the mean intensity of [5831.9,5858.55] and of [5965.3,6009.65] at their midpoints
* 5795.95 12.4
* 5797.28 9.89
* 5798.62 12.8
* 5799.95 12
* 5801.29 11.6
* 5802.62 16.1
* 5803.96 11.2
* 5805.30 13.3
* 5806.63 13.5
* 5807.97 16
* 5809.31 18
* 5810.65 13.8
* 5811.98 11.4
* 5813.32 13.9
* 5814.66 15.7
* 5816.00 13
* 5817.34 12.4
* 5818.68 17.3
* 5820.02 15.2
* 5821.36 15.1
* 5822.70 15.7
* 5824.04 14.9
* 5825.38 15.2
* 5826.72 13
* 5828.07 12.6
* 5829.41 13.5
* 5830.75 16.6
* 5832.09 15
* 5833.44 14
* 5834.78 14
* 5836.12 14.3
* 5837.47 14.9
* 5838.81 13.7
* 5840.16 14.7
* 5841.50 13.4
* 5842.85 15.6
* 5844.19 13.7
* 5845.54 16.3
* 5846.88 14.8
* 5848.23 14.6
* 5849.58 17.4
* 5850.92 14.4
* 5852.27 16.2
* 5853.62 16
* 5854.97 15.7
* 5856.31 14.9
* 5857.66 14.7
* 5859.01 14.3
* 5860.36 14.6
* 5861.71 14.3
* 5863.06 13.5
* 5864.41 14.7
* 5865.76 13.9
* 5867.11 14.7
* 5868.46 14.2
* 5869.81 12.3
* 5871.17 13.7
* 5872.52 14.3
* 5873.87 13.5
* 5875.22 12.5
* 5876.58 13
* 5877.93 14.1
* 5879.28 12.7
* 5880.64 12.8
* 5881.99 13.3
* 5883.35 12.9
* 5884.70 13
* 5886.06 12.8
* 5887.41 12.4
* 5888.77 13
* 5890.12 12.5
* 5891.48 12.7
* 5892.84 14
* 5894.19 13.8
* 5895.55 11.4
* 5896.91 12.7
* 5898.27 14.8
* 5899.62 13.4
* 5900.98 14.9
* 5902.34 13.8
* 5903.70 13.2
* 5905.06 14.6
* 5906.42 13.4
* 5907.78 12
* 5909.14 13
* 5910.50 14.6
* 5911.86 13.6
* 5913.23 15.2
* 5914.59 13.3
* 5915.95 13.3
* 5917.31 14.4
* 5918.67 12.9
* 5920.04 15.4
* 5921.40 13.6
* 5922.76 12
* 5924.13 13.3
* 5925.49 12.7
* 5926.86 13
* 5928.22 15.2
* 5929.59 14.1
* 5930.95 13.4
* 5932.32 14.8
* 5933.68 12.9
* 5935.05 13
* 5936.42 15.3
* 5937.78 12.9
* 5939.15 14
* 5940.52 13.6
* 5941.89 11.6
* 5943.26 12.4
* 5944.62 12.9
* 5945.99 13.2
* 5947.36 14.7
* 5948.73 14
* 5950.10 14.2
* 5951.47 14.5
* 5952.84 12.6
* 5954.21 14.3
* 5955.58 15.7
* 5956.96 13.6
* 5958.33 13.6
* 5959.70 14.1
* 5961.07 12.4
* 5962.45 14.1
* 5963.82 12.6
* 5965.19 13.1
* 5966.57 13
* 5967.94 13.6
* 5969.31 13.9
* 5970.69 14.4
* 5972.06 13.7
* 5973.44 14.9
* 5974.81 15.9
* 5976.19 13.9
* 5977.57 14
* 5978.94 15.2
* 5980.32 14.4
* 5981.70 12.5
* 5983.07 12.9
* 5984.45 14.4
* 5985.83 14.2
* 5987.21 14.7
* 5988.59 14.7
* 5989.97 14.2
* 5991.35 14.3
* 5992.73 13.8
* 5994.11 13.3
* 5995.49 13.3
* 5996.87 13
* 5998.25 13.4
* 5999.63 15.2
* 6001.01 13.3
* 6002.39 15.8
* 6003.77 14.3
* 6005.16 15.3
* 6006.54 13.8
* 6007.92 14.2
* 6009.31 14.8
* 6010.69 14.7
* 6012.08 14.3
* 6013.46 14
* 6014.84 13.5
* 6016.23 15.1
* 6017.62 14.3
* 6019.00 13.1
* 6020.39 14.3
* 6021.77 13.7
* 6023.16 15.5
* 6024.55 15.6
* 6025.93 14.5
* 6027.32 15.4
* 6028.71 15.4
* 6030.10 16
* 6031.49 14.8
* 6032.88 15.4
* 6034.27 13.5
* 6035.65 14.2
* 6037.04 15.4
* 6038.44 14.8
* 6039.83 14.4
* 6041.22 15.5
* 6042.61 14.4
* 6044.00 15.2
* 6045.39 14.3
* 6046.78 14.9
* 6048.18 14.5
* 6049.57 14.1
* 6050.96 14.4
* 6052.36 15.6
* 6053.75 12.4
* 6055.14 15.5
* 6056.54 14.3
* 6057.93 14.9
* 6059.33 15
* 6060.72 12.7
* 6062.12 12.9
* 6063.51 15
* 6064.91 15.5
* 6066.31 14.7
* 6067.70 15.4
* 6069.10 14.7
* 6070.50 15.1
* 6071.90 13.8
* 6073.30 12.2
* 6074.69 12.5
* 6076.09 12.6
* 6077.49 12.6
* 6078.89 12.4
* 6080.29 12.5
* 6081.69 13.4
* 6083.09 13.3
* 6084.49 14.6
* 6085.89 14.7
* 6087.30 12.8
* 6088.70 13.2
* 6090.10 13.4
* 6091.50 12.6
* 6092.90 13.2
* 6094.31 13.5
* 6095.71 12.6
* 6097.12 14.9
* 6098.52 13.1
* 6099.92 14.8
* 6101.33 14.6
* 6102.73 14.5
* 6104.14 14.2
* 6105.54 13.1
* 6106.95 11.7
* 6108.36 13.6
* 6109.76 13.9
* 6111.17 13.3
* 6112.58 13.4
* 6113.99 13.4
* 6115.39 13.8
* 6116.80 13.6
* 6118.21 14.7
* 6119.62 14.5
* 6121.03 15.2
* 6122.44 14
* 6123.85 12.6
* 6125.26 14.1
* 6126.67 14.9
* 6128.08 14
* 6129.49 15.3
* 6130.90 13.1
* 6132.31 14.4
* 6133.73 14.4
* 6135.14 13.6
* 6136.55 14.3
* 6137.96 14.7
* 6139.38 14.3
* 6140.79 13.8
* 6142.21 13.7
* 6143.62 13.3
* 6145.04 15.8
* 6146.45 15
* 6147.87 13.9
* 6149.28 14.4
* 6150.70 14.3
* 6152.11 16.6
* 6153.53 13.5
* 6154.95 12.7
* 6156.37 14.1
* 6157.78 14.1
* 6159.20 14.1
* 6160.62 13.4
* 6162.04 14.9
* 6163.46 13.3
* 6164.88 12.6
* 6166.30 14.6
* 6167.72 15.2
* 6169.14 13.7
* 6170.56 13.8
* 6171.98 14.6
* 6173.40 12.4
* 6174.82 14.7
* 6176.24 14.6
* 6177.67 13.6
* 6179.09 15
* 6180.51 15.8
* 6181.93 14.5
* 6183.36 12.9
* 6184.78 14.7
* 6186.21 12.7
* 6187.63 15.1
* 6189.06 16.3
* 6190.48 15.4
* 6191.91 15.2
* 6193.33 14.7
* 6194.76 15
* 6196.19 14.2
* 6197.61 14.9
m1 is 4.92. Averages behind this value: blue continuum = 14.9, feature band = 13.6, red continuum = 14.1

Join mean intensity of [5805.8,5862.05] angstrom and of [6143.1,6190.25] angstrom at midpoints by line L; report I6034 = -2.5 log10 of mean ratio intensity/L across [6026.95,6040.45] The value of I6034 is -0.03 mag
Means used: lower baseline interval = 14.7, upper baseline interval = 14.3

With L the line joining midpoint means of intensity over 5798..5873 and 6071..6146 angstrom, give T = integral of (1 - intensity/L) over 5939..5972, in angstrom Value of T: 1.2 angstrom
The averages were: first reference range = 14.4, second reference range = 13.7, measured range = 13.6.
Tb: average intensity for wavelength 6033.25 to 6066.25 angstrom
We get 14.5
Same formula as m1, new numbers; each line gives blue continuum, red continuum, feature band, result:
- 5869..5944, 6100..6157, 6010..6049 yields -2.5 angstrom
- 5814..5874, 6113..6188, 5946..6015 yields 1.7 angstrom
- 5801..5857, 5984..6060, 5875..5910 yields 3.3 angstrom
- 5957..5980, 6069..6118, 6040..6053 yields -1.1 angstrom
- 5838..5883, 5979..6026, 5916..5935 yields 0.8 angstrom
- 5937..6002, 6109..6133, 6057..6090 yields 0.5 angstrom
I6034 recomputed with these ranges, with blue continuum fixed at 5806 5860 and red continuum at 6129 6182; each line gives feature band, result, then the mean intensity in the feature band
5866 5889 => 0.11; 13.3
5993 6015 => 0.02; 14.2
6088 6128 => 0.04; 13.7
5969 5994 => 0.02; 14.2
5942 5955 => 0.07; 13.6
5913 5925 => 0.07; 13.6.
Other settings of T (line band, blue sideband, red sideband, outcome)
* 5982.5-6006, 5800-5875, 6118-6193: 0.4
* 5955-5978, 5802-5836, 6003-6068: 1.0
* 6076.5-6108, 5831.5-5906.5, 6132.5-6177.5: 1.5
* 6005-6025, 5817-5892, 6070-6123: -0.9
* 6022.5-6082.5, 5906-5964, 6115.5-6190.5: -1.8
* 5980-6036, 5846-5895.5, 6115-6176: -1.1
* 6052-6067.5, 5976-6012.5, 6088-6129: -0.6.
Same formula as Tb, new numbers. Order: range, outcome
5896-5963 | 13.7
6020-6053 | 14.8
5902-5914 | 13.7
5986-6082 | 14.3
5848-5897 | 13.8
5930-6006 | 13.9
